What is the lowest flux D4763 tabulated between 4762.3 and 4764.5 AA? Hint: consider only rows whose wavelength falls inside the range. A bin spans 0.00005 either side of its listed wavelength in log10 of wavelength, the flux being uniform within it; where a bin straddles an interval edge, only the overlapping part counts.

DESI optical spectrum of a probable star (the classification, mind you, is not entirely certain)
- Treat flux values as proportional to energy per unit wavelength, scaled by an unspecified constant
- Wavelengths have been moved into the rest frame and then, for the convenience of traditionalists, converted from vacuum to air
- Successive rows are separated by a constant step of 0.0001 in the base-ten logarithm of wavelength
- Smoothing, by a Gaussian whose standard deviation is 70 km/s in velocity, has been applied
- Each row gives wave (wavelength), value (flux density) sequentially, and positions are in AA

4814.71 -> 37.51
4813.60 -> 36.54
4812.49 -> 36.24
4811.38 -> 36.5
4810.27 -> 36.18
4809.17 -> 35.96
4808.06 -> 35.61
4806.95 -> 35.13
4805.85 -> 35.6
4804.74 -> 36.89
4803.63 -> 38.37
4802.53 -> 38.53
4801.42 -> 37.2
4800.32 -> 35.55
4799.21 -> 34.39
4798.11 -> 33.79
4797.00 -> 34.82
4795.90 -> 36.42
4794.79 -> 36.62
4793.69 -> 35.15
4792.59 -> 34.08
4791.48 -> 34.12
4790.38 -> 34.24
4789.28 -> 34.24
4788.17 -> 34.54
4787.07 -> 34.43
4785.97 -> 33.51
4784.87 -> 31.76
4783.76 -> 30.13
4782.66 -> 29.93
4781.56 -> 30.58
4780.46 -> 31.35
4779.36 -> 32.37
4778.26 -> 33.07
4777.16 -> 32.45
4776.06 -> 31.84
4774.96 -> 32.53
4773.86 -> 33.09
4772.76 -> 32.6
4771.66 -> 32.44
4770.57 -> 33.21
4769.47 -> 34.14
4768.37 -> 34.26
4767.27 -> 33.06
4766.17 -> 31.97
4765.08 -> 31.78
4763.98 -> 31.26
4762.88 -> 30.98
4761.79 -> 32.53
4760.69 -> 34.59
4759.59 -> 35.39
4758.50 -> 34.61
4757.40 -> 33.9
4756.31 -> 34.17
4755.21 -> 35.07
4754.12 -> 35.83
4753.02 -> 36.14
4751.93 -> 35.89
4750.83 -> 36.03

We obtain 30.98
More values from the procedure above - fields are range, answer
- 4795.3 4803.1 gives 33.79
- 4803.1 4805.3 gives 36.89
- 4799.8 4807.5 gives 35.13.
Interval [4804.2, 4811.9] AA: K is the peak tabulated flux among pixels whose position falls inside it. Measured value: 36.89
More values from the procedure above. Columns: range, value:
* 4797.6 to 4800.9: 35.55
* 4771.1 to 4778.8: 33.09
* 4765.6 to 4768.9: 34.26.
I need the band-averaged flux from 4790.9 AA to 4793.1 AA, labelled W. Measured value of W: 34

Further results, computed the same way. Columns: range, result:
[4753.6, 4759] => 34.7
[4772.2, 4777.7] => 32.5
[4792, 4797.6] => 35.4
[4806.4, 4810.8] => 35.8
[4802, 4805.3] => 37.9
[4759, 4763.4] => 33.4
